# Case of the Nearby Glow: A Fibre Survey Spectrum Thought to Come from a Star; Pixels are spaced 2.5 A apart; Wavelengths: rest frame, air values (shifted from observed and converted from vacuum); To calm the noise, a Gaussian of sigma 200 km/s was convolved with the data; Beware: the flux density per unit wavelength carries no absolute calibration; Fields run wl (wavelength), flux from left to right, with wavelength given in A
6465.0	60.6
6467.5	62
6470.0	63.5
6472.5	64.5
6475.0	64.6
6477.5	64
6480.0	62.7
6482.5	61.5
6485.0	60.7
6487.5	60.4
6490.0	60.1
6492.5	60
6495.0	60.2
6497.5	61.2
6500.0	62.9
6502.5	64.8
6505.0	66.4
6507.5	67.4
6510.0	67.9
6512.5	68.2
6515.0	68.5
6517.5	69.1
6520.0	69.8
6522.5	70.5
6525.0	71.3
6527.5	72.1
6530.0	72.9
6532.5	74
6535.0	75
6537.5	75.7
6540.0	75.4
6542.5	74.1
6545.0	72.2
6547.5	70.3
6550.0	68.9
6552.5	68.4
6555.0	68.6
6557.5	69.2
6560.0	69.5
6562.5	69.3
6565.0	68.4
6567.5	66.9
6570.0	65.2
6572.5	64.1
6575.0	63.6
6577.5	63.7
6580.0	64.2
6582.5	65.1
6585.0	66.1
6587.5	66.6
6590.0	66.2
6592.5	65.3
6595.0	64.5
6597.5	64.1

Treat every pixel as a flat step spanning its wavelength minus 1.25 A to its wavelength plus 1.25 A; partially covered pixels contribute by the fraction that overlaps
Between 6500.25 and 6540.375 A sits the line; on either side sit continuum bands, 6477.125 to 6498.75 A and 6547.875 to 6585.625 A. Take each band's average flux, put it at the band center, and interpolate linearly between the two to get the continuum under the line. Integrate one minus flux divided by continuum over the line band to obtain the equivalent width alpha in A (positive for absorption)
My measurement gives -4.3 A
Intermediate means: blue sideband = 61.1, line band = 70.3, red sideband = 66.8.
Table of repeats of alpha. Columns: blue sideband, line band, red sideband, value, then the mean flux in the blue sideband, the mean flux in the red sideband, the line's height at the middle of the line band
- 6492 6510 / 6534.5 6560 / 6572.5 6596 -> -2.8 A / 63.7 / 65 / 64.4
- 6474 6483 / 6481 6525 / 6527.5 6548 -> 1.8 A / 63.3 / 73.7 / 67.6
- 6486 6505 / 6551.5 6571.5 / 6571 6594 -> -1.2 A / 61.7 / 65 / 64.2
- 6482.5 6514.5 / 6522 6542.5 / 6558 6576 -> -2.6 A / 63.4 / 66.9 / 65.1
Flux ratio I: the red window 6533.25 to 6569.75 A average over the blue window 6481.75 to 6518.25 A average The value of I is 1.1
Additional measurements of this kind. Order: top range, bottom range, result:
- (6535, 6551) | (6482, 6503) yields 1.19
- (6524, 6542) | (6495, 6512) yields 1.14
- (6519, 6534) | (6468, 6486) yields 1.14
